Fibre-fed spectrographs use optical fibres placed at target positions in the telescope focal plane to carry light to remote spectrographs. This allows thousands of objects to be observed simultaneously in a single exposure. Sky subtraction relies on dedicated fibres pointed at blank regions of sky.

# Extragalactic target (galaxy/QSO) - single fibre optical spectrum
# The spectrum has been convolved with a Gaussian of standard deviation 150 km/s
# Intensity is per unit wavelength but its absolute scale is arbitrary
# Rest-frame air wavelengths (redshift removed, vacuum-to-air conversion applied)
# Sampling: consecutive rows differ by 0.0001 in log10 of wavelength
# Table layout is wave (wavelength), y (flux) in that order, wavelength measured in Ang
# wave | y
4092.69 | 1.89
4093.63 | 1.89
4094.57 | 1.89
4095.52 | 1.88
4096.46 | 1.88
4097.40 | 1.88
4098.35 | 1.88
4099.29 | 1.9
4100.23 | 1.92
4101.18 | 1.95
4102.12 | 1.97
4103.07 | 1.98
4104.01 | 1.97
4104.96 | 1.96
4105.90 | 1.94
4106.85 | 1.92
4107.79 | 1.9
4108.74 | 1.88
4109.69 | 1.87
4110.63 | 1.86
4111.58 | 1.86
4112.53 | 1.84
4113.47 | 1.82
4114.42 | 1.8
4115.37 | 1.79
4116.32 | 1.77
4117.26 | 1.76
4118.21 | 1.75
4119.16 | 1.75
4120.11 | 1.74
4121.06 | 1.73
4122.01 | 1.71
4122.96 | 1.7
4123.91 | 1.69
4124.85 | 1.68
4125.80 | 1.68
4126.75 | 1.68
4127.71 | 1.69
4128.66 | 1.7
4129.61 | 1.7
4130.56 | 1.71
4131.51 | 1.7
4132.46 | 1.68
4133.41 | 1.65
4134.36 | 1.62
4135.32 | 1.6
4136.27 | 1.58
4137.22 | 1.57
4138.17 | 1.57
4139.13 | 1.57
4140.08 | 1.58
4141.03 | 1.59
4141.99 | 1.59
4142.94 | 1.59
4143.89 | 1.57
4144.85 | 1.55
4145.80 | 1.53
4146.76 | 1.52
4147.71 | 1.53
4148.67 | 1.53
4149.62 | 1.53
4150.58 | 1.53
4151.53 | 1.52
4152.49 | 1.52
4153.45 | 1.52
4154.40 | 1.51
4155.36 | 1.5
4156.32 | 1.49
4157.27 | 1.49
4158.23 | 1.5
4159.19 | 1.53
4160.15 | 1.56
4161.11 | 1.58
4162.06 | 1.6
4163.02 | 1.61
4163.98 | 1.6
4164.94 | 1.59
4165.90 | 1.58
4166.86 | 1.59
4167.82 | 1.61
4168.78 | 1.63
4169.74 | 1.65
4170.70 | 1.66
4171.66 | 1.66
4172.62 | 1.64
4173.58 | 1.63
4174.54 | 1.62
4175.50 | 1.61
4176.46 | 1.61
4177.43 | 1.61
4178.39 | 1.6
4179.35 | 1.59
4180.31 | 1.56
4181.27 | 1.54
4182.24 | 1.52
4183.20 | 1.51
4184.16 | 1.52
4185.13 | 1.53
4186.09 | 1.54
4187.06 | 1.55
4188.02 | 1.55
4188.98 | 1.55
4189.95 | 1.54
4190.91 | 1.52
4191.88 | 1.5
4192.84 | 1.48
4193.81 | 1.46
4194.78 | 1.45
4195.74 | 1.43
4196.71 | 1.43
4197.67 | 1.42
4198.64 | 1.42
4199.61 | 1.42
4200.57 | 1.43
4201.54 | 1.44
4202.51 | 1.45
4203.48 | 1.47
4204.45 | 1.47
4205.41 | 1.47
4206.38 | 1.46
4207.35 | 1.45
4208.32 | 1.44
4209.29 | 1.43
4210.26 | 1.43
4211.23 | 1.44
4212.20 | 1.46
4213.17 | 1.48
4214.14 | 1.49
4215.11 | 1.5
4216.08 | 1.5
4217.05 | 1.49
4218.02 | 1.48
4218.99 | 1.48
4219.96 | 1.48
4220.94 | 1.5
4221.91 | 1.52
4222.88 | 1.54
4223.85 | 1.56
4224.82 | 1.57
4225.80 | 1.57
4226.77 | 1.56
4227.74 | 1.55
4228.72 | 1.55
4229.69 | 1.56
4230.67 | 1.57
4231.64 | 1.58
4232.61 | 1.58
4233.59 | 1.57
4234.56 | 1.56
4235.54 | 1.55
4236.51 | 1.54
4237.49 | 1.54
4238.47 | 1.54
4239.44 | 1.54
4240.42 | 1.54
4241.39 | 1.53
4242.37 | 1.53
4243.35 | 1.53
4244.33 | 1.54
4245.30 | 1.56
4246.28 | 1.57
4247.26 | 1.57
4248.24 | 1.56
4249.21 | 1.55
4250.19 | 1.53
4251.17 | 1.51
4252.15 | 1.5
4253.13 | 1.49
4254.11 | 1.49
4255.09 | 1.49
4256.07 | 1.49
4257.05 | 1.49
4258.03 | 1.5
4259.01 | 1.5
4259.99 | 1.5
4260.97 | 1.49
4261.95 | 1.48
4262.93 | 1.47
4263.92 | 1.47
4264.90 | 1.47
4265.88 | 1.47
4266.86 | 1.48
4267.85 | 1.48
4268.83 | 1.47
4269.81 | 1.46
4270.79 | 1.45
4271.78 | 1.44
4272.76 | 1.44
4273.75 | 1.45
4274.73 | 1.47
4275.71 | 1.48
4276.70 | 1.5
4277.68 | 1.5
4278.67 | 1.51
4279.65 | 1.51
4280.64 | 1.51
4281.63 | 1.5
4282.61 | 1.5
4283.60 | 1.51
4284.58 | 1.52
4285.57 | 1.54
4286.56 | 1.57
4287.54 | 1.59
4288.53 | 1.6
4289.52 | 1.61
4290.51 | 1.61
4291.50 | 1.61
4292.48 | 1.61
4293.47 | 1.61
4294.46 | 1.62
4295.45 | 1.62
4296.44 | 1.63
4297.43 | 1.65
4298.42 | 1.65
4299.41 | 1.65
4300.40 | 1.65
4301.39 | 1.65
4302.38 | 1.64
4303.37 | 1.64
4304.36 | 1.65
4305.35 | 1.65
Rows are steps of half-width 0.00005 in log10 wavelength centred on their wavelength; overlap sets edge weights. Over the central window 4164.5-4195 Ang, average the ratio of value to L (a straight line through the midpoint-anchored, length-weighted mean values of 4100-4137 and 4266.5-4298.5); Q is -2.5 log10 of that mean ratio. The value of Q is 0.08 mag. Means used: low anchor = 1.78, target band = 1.57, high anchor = 1.54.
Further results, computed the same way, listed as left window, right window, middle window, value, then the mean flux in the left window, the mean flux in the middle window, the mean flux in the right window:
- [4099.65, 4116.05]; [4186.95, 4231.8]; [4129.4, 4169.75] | 0.10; 1.89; 1.57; 1.49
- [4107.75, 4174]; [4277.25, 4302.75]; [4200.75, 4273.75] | 0.07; 1.64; 1.5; 1.58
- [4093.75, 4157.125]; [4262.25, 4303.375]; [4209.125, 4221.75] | 0.10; 1.71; 1.48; 1.54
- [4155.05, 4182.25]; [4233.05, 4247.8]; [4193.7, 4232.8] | 0.05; 1.59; 1.49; 1.55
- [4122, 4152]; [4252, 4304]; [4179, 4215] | 0.07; 1.61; 1.48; 1.53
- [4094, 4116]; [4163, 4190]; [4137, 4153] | 0.11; 1.89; 1.55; 1.59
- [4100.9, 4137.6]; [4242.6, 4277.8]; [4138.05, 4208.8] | 0.09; 1.77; 1.54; 1.5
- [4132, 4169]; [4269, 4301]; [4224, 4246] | 0.00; 1.56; 1.55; 1.55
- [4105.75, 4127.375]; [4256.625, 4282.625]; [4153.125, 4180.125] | 0.07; 1.78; 1.59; 1.48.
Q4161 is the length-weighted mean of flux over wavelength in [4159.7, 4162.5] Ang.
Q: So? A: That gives 1.58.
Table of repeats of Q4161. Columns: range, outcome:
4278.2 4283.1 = 1.51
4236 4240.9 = 1.54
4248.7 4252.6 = 1.52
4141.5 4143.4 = 1.59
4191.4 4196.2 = 1.46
